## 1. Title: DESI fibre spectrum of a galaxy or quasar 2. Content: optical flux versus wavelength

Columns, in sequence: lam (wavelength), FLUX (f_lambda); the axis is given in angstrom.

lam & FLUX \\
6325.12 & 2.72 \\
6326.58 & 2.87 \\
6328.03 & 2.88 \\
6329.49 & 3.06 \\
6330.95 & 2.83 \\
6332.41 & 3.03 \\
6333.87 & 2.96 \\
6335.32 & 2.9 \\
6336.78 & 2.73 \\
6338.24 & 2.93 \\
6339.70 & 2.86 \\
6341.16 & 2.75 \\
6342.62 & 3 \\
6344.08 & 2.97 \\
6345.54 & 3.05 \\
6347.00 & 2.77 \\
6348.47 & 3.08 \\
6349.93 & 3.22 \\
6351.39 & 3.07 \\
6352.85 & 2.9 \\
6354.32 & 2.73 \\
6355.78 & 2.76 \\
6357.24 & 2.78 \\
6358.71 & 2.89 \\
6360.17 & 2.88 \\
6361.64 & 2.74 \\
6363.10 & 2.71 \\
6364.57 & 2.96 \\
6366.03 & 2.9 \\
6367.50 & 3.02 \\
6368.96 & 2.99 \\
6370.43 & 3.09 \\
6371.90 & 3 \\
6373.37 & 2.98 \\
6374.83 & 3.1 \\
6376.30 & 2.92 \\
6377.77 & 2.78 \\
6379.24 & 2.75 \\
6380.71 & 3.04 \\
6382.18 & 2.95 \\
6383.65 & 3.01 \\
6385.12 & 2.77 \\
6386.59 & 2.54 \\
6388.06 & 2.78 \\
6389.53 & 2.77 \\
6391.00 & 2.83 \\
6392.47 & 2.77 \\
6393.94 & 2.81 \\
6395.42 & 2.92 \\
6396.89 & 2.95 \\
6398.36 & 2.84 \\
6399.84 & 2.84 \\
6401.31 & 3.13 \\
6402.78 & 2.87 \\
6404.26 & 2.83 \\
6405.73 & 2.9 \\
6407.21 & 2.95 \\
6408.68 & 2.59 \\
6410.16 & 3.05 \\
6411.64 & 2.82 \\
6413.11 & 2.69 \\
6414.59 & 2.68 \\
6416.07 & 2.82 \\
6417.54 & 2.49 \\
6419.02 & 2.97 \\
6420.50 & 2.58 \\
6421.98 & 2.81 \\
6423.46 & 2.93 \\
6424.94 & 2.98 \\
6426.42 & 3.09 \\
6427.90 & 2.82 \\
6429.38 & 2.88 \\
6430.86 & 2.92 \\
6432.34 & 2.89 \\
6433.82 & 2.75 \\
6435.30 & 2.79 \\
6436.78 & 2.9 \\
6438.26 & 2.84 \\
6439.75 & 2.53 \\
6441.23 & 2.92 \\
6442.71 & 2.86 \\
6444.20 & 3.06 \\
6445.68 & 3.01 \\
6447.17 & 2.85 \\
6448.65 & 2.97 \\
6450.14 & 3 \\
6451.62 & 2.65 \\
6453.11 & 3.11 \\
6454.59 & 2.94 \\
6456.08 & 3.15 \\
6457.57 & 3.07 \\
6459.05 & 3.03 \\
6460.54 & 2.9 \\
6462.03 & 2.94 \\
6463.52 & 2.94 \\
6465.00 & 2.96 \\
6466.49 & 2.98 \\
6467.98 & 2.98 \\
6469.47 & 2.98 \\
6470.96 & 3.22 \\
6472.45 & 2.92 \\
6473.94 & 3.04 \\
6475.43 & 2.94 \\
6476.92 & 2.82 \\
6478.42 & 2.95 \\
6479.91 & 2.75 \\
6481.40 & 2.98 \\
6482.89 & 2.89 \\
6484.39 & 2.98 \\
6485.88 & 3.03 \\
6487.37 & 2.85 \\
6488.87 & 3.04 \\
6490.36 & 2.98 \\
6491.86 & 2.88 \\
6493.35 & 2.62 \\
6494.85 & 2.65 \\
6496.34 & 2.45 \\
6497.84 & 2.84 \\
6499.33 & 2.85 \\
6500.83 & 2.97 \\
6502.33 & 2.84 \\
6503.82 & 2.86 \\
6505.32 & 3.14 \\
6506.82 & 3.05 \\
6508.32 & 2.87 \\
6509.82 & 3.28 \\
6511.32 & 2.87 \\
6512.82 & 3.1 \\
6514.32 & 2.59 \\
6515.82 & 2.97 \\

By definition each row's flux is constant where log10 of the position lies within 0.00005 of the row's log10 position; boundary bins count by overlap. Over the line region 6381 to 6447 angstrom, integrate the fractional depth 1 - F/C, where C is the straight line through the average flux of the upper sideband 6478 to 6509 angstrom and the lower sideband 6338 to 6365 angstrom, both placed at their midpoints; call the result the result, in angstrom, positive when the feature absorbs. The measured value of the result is 1.0 angstrom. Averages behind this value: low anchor 2.9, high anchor 2.88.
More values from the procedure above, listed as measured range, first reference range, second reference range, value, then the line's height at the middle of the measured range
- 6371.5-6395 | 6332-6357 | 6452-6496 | 0.5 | 2.93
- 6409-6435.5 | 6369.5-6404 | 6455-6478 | 0.9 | 2.93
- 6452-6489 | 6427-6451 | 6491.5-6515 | -1.3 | 2.87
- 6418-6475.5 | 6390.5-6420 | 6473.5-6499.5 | -1.5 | 2.85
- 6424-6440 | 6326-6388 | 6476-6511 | 0.2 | 2.9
